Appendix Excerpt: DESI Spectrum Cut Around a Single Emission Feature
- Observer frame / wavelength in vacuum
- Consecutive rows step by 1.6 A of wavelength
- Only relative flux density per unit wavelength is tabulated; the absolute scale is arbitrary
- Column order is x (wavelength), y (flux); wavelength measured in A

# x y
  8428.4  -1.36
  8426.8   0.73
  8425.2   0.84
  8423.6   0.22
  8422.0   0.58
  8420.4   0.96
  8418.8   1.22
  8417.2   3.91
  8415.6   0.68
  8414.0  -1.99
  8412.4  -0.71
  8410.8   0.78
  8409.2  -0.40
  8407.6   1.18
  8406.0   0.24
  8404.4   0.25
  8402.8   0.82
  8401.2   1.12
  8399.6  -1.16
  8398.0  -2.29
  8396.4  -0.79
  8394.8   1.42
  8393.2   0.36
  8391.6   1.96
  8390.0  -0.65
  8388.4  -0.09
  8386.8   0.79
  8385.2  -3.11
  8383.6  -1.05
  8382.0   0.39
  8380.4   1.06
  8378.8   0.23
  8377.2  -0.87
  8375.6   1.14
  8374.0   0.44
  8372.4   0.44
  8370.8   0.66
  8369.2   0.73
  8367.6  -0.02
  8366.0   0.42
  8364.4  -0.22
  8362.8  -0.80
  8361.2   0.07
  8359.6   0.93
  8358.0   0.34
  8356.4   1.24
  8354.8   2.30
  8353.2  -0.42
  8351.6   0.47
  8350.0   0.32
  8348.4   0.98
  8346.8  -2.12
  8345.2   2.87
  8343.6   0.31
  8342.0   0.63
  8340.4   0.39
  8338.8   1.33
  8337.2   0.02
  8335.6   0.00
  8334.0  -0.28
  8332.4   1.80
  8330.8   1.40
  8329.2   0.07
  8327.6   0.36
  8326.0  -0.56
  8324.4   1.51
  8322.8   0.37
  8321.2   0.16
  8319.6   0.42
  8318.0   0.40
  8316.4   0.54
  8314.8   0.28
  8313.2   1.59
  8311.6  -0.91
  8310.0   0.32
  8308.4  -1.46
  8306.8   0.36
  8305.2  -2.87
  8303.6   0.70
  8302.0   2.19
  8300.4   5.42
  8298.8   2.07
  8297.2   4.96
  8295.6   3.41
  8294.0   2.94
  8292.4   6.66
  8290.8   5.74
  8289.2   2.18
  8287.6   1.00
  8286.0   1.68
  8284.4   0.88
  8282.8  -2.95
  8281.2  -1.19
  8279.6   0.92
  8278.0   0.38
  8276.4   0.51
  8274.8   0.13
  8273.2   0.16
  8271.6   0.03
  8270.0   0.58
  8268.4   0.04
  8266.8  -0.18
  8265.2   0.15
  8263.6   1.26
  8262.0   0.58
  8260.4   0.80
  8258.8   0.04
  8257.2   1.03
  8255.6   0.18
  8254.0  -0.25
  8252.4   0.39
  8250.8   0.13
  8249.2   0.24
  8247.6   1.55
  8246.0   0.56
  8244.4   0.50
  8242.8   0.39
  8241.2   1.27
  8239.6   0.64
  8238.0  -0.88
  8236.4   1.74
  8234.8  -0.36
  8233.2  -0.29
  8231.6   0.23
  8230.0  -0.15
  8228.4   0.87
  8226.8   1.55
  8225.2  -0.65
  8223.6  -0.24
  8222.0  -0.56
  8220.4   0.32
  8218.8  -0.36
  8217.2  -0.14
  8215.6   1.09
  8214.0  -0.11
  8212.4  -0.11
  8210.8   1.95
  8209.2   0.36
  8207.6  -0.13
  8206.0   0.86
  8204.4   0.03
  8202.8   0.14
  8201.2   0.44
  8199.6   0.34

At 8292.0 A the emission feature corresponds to [O II] 3727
